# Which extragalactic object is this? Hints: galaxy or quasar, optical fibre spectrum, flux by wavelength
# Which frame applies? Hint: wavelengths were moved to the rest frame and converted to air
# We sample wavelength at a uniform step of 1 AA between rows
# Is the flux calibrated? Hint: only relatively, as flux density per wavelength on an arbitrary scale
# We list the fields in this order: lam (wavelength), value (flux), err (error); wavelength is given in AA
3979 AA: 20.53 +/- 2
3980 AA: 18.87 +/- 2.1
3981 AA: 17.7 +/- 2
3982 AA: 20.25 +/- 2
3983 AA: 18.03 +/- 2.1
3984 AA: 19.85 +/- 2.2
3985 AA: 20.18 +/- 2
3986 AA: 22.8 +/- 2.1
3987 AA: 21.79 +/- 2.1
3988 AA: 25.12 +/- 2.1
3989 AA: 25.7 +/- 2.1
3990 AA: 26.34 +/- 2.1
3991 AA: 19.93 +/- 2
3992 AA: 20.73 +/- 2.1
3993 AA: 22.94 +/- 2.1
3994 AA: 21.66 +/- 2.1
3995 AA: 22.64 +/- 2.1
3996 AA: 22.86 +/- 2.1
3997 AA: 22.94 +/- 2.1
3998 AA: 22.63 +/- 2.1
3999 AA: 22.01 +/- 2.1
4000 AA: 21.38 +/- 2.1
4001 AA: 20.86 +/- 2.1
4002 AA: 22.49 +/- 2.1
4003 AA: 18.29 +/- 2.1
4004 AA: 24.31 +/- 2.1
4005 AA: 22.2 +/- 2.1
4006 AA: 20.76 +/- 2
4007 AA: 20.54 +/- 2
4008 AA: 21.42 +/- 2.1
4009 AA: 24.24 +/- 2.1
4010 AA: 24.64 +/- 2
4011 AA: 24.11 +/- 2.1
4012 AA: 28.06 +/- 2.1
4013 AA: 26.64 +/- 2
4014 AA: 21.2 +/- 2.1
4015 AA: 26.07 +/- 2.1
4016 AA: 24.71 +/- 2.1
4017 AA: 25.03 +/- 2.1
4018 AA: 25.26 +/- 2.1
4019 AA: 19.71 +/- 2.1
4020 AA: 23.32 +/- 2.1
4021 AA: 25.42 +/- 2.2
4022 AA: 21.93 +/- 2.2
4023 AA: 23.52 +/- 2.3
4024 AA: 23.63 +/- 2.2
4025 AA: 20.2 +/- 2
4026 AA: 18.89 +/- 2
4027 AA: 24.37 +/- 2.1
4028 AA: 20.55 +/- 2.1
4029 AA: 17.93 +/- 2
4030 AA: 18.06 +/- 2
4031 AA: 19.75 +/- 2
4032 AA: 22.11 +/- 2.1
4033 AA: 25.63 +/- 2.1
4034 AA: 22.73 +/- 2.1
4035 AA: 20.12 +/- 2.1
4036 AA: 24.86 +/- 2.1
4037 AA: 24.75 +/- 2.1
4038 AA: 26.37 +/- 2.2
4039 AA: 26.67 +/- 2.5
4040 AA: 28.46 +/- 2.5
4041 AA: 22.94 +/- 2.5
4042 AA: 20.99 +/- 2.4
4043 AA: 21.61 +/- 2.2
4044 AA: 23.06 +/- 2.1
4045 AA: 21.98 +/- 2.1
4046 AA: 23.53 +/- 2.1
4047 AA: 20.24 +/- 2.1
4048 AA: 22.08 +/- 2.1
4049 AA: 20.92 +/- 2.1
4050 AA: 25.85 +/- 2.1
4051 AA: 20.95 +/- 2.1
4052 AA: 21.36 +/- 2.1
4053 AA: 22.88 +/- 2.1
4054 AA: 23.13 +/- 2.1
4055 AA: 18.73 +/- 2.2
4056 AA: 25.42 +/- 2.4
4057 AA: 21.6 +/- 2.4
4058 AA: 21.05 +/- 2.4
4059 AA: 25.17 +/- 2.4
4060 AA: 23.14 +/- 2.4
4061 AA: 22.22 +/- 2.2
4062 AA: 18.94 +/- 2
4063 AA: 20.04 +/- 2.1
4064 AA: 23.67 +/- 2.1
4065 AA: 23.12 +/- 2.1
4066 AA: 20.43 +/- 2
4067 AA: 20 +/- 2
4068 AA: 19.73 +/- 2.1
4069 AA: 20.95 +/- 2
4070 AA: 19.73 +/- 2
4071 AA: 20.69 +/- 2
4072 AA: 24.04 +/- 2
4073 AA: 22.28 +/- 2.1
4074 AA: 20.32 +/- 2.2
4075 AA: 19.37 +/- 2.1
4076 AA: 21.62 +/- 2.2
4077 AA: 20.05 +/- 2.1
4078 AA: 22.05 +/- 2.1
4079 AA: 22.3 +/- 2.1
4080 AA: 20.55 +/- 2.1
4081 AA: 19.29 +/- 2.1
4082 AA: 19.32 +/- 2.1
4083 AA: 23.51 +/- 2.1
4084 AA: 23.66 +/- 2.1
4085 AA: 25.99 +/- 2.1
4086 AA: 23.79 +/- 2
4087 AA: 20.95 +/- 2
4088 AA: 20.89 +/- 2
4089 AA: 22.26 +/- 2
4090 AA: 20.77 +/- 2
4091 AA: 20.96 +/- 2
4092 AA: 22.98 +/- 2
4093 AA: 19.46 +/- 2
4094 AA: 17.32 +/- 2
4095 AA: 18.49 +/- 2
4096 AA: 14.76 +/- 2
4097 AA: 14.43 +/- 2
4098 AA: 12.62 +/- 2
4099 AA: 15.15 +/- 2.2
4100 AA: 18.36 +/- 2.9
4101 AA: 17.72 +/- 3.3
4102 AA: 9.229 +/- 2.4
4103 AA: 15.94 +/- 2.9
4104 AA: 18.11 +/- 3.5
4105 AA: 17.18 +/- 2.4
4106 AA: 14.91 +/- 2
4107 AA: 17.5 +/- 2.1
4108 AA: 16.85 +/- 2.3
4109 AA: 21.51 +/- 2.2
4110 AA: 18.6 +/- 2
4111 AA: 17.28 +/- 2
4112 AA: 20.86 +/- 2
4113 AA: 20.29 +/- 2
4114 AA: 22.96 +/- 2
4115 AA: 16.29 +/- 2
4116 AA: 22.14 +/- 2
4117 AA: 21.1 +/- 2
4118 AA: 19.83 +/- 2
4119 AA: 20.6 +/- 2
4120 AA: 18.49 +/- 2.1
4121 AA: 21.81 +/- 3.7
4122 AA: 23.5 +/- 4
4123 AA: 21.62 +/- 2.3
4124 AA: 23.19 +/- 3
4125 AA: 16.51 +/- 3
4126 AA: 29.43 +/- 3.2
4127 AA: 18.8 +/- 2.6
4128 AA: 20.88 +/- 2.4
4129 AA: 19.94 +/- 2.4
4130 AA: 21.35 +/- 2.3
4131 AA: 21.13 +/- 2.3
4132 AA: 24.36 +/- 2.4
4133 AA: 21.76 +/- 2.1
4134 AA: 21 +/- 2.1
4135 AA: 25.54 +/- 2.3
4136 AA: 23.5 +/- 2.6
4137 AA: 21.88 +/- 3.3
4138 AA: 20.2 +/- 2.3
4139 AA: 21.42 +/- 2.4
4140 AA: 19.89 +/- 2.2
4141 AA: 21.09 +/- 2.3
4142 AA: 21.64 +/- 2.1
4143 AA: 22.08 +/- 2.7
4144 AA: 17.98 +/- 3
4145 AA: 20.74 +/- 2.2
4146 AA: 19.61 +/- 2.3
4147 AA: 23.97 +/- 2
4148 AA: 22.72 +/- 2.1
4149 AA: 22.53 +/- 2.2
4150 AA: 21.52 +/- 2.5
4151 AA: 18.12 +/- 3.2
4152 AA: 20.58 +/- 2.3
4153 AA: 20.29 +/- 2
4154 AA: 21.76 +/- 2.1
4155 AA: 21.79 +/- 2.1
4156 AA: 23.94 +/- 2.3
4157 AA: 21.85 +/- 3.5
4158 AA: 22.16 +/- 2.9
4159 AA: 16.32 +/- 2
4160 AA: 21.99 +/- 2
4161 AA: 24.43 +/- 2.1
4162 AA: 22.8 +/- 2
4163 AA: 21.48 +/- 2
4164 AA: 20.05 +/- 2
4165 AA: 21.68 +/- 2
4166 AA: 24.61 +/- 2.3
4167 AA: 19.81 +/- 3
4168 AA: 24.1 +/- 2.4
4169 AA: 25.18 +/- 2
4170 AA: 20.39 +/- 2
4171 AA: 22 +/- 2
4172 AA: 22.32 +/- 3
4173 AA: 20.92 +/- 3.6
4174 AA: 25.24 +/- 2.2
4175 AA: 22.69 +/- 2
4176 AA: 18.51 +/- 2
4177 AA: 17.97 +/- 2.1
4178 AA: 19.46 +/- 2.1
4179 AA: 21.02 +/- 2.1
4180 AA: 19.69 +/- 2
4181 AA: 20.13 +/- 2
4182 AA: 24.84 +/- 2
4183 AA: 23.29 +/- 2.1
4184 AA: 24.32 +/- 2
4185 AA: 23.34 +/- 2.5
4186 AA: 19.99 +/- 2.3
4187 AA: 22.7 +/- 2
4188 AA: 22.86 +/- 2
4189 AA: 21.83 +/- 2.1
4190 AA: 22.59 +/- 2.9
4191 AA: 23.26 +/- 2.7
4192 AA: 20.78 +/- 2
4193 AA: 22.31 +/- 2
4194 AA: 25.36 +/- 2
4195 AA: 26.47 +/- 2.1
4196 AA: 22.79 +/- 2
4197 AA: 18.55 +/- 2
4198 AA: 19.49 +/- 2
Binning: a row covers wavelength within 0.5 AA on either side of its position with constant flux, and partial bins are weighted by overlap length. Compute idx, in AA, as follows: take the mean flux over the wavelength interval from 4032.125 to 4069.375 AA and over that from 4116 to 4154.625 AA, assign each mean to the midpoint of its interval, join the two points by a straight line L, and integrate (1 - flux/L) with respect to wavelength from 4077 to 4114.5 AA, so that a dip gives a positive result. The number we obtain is 4.8 AA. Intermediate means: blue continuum 22.6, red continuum 21.4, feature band 19.2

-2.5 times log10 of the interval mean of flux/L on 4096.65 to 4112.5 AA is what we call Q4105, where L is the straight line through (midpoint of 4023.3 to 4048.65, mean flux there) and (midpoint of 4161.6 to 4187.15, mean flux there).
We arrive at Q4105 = 0.309 mag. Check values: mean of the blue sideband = 22.5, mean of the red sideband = 21.9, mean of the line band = 16.7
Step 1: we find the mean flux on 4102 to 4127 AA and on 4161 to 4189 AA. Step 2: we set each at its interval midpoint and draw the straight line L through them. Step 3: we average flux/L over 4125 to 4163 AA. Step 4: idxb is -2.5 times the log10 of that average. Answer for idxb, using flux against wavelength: -0.04 mag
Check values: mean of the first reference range 19.6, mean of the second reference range 21.9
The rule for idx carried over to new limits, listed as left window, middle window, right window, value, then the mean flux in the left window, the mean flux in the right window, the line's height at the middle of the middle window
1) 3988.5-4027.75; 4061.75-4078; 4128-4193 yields 1.0 AA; 22.9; 21.7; 22.4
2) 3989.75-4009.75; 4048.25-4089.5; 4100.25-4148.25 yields -1.4 AA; 22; 20.3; 21.1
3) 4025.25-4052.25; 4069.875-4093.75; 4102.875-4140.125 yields -0.1 AA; 22.5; 20.5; 21.5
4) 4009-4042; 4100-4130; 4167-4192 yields 4.1 AA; 23.3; 22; 22.5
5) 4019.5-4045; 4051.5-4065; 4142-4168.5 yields 0.2 AA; 22.7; 21.5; 22.4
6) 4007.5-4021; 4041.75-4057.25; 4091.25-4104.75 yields -0.9 AA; 24.2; 16.6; 21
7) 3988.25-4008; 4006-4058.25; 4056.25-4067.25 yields -2.0 AA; 22.2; 21.9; 22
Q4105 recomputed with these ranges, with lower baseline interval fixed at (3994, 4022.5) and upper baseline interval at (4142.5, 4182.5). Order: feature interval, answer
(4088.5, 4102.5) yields 0.26 mag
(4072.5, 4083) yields 0.07 mag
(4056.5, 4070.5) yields 0.05 mag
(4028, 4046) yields 0.00 mag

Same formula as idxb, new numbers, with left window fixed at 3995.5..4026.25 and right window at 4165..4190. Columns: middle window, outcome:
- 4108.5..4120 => 0.12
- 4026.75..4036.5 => 0.06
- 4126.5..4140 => 0.03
